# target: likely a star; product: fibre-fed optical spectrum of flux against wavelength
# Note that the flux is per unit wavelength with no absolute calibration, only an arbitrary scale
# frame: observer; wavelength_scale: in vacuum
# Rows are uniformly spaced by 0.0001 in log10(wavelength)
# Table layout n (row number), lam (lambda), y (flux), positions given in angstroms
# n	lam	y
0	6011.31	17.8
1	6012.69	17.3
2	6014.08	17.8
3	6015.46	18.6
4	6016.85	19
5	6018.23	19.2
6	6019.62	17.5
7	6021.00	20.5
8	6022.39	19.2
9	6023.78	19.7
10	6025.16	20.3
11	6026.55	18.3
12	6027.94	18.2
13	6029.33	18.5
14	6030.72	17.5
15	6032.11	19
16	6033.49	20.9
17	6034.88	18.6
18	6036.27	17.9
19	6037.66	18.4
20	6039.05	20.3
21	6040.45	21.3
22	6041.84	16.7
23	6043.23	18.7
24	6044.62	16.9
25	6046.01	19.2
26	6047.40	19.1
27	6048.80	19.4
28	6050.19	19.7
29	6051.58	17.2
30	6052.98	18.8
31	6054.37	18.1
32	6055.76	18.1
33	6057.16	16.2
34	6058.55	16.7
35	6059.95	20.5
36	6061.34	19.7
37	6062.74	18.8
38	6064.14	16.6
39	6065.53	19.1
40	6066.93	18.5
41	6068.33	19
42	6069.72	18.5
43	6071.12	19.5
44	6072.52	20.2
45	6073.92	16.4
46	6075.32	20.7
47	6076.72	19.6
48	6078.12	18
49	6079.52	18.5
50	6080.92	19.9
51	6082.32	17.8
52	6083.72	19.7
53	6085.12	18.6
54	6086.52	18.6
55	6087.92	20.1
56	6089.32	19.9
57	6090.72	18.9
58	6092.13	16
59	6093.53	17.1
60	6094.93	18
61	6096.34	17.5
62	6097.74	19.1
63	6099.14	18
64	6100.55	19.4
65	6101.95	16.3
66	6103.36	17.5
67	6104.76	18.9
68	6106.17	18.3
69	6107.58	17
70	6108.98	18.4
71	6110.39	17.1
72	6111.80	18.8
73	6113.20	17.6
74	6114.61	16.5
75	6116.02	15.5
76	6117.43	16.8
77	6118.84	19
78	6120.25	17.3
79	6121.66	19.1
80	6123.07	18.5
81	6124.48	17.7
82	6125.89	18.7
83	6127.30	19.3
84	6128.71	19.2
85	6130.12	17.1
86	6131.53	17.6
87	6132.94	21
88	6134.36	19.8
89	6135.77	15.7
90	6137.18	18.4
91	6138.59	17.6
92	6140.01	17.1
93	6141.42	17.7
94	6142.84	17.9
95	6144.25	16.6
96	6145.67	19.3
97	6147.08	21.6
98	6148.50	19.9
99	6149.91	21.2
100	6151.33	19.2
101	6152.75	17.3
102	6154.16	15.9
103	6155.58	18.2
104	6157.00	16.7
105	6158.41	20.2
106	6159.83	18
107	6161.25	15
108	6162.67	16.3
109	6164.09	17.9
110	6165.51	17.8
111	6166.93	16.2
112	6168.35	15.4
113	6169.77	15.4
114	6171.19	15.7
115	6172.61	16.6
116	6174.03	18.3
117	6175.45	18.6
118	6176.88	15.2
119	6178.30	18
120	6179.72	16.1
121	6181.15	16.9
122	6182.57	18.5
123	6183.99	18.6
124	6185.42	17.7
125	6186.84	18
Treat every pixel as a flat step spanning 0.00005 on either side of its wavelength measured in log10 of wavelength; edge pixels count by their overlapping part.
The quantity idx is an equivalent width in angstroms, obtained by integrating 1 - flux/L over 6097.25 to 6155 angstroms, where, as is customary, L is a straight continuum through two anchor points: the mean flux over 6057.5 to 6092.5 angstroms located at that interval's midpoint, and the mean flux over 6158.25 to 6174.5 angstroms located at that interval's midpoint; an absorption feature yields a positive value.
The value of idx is -1.70 angstroms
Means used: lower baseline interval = 18.8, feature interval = 18.2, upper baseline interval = 16.8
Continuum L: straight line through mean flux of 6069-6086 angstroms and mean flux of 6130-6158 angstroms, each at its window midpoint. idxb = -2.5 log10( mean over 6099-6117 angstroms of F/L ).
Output 0.06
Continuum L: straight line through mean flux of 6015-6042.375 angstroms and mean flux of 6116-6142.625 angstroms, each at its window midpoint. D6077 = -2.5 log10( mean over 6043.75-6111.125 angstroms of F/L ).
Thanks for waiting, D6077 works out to 0.01 mag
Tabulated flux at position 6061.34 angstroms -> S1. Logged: 19.7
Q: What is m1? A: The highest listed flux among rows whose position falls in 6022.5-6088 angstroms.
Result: 21.3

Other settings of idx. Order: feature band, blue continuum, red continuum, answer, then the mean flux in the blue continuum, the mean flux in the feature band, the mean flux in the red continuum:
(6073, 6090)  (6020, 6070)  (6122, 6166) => -0.43 angstroms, 18.7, 19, 18.2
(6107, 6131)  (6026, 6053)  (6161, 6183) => -0.44 angstroms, 18.7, 17.9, 16.8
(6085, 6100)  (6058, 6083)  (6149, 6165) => 0.16 angstroms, 18.8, 18.3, 17.8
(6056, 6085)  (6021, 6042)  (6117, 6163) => 0.15 angstroms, 19.1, 18.7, 18.2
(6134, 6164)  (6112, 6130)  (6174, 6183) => -0.76 angstroms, 17.9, 18.1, 17.3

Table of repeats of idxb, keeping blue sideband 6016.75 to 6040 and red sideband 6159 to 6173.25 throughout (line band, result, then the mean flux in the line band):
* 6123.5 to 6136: -0.09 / 18.6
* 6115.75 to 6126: -0.04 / 17.9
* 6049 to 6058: 0.03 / 18.1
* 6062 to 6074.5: -0.01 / 18.5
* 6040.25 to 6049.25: 0.01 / 18.6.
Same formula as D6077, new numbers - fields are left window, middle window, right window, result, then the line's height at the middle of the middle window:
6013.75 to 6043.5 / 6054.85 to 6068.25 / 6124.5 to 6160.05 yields 0.03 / 18.8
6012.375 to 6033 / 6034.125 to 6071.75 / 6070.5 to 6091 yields 0.02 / 18.9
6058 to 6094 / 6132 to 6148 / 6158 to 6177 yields -0.06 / 17.4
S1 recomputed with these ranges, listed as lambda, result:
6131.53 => 17.6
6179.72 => 16.1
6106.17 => 18.3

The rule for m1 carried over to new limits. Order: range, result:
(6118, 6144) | 21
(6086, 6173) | 21.6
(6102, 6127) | 19.1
